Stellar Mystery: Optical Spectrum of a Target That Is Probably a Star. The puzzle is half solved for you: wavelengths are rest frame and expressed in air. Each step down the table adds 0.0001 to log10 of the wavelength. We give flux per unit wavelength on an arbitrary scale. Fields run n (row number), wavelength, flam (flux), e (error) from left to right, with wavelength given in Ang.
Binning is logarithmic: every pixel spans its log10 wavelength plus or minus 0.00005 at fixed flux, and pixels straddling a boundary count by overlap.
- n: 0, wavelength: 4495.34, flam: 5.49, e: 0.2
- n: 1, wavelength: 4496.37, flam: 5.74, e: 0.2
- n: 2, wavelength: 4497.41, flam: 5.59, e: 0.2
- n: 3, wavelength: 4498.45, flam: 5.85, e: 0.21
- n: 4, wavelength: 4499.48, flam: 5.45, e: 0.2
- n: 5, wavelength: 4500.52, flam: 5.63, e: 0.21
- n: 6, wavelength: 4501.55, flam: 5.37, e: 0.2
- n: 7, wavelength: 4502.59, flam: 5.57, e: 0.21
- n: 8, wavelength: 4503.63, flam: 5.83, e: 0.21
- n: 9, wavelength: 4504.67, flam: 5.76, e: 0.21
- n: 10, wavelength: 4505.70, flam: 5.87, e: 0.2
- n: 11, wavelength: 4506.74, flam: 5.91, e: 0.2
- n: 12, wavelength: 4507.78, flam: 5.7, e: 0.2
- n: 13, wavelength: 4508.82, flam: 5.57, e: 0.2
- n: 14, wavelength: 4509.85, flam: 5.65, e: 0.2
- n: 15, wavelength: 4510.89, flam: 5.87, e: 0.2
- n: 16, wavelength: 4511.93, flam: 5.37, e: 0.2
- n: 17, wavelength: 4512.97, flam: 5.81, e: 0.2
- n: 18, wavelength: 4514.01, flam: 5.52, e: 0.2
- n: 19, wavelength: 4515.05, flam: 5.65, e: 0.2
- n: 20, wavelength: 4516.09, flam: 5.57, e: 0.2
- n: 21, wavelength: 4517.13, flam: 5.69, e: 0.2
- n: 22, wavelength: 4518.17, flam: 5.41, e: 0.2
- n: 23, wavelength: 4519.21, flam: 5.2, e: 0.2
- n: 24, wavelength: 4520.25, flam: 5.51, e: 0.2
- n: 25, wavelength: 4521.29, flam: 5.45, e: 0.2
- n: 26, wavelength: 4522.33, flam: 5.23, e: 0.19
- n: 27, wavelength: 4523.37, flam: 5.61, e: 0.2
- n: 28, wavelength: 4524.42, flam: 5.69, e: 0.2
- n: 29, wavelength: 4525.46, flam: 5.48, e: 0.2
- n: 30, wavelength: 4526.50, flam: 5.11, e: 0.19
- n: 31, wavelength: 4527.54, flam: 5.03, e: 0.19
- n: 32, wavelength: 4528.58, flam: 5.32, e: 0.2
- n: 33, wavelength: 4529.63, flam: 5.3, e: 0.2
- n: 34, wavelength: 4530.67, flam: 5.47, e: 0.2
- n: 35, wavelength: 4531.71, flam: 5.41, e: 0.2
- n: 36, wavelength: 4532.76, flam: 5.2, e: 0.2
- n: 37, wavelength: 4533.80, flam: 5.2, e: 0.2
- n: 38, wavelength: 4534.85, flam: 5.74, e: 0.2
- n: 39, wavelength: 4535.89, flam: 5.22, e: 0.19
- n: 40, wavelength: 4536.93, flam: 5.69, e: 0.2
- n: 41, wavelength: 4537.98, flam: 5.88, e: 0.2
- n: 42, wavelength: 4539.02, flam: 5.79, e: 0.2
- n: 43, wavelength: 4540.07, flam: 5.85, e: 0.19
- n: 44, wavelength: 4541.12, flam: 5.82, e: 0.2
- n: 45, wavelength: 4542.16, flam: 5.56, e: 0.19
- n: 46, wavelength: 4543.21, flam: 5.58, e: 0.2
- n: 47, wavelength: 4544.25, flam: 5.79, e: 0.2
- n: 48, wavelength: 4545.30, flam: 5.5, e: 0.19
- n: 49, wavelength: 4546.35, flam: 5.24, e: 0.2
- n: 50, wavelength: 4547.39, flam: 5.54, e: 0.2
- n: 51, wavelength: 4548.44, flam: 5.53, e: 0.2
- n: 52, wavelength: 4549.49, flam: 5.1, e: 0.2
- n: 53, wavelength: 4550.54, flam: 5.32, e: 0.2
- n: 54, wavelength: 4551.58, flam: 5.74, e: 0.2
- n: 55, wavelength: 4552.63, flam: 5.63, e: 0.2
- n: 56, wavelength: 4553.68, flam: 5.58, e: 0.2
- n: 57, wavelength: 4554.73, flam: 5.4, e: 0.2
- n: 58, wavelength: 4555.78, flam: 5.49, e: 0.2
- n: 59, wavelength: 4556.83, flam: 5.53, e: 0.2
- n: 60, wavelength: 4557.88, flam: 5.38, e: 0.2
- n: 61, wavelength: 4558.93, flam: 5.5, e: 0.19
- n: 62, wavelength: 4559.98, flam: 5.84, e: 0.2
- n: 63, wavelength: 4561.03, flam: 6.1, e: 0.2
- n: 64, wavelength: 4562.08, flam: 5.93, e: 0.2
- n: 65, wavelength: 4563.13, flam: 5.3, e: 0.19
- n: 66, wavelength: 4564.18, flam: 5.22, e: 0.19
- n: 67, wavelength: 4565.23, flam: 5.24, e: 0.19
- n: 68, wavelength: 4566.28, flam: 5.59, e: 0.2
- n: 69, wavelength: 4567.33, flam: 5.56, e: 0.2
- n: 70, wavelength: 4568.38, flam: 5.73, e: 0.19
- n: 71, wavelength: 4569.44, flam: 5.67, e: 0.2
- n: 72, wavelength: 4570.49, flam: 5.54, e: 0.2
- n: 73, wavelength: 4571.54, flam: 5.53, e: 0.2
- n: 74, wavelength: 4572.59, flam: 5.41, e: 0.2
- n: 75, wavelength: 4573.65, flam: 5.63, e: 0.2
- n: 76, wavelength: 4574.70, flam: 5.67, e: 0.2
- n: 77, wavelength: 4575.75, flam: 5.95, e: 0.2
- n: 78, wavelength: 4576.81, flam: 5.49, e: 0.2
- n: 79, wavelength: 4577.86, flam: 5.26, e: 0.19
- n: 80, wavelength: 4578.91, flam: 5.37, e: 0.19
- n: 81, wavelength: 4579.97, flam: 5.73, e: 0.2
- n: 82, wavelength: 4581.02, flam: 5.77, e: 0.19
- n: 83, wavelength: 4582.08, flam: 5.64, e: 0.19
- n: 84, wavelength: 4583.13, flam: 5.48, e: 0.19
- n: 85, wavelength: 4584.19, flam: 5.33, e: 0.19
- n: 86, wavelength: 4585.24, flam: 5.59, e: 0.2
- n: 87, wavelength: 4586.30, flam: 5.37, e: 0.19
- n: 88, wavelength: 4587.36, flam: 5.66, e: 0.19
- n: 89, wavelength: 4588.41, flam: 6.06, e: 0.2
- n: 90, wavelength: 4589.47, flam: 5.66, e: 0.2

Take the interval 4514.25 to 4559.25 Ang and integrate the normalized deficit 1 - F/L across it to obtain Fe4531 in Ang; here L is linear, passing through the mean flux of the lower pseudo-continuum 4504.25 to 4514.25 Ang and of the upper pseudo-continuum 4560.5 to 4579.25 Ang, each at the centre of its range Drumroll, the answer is 1.27 Ang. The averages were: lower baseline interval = 5.71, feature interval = 5.49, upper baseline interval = 5.57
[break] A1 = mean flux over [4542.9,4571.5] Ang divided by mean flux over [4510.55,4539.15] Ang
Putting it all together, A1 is 1.01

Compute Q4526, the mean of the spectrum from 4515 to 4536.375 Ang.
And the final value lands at 5.4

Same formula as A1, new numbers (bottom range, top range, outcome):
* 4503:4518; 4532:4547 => 0.98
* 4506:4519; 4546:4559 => 0.97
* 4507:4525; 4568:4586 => 1.00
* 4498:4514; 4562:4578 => 0.98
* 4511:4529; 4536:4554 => 1.02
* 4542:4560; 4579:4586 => 1.01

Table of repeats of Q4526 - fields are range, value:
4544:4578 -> 5.54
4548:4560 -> 5.49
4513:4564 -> 5.51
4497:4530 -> 5.55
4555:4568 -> 5.56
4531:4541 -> 5.56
